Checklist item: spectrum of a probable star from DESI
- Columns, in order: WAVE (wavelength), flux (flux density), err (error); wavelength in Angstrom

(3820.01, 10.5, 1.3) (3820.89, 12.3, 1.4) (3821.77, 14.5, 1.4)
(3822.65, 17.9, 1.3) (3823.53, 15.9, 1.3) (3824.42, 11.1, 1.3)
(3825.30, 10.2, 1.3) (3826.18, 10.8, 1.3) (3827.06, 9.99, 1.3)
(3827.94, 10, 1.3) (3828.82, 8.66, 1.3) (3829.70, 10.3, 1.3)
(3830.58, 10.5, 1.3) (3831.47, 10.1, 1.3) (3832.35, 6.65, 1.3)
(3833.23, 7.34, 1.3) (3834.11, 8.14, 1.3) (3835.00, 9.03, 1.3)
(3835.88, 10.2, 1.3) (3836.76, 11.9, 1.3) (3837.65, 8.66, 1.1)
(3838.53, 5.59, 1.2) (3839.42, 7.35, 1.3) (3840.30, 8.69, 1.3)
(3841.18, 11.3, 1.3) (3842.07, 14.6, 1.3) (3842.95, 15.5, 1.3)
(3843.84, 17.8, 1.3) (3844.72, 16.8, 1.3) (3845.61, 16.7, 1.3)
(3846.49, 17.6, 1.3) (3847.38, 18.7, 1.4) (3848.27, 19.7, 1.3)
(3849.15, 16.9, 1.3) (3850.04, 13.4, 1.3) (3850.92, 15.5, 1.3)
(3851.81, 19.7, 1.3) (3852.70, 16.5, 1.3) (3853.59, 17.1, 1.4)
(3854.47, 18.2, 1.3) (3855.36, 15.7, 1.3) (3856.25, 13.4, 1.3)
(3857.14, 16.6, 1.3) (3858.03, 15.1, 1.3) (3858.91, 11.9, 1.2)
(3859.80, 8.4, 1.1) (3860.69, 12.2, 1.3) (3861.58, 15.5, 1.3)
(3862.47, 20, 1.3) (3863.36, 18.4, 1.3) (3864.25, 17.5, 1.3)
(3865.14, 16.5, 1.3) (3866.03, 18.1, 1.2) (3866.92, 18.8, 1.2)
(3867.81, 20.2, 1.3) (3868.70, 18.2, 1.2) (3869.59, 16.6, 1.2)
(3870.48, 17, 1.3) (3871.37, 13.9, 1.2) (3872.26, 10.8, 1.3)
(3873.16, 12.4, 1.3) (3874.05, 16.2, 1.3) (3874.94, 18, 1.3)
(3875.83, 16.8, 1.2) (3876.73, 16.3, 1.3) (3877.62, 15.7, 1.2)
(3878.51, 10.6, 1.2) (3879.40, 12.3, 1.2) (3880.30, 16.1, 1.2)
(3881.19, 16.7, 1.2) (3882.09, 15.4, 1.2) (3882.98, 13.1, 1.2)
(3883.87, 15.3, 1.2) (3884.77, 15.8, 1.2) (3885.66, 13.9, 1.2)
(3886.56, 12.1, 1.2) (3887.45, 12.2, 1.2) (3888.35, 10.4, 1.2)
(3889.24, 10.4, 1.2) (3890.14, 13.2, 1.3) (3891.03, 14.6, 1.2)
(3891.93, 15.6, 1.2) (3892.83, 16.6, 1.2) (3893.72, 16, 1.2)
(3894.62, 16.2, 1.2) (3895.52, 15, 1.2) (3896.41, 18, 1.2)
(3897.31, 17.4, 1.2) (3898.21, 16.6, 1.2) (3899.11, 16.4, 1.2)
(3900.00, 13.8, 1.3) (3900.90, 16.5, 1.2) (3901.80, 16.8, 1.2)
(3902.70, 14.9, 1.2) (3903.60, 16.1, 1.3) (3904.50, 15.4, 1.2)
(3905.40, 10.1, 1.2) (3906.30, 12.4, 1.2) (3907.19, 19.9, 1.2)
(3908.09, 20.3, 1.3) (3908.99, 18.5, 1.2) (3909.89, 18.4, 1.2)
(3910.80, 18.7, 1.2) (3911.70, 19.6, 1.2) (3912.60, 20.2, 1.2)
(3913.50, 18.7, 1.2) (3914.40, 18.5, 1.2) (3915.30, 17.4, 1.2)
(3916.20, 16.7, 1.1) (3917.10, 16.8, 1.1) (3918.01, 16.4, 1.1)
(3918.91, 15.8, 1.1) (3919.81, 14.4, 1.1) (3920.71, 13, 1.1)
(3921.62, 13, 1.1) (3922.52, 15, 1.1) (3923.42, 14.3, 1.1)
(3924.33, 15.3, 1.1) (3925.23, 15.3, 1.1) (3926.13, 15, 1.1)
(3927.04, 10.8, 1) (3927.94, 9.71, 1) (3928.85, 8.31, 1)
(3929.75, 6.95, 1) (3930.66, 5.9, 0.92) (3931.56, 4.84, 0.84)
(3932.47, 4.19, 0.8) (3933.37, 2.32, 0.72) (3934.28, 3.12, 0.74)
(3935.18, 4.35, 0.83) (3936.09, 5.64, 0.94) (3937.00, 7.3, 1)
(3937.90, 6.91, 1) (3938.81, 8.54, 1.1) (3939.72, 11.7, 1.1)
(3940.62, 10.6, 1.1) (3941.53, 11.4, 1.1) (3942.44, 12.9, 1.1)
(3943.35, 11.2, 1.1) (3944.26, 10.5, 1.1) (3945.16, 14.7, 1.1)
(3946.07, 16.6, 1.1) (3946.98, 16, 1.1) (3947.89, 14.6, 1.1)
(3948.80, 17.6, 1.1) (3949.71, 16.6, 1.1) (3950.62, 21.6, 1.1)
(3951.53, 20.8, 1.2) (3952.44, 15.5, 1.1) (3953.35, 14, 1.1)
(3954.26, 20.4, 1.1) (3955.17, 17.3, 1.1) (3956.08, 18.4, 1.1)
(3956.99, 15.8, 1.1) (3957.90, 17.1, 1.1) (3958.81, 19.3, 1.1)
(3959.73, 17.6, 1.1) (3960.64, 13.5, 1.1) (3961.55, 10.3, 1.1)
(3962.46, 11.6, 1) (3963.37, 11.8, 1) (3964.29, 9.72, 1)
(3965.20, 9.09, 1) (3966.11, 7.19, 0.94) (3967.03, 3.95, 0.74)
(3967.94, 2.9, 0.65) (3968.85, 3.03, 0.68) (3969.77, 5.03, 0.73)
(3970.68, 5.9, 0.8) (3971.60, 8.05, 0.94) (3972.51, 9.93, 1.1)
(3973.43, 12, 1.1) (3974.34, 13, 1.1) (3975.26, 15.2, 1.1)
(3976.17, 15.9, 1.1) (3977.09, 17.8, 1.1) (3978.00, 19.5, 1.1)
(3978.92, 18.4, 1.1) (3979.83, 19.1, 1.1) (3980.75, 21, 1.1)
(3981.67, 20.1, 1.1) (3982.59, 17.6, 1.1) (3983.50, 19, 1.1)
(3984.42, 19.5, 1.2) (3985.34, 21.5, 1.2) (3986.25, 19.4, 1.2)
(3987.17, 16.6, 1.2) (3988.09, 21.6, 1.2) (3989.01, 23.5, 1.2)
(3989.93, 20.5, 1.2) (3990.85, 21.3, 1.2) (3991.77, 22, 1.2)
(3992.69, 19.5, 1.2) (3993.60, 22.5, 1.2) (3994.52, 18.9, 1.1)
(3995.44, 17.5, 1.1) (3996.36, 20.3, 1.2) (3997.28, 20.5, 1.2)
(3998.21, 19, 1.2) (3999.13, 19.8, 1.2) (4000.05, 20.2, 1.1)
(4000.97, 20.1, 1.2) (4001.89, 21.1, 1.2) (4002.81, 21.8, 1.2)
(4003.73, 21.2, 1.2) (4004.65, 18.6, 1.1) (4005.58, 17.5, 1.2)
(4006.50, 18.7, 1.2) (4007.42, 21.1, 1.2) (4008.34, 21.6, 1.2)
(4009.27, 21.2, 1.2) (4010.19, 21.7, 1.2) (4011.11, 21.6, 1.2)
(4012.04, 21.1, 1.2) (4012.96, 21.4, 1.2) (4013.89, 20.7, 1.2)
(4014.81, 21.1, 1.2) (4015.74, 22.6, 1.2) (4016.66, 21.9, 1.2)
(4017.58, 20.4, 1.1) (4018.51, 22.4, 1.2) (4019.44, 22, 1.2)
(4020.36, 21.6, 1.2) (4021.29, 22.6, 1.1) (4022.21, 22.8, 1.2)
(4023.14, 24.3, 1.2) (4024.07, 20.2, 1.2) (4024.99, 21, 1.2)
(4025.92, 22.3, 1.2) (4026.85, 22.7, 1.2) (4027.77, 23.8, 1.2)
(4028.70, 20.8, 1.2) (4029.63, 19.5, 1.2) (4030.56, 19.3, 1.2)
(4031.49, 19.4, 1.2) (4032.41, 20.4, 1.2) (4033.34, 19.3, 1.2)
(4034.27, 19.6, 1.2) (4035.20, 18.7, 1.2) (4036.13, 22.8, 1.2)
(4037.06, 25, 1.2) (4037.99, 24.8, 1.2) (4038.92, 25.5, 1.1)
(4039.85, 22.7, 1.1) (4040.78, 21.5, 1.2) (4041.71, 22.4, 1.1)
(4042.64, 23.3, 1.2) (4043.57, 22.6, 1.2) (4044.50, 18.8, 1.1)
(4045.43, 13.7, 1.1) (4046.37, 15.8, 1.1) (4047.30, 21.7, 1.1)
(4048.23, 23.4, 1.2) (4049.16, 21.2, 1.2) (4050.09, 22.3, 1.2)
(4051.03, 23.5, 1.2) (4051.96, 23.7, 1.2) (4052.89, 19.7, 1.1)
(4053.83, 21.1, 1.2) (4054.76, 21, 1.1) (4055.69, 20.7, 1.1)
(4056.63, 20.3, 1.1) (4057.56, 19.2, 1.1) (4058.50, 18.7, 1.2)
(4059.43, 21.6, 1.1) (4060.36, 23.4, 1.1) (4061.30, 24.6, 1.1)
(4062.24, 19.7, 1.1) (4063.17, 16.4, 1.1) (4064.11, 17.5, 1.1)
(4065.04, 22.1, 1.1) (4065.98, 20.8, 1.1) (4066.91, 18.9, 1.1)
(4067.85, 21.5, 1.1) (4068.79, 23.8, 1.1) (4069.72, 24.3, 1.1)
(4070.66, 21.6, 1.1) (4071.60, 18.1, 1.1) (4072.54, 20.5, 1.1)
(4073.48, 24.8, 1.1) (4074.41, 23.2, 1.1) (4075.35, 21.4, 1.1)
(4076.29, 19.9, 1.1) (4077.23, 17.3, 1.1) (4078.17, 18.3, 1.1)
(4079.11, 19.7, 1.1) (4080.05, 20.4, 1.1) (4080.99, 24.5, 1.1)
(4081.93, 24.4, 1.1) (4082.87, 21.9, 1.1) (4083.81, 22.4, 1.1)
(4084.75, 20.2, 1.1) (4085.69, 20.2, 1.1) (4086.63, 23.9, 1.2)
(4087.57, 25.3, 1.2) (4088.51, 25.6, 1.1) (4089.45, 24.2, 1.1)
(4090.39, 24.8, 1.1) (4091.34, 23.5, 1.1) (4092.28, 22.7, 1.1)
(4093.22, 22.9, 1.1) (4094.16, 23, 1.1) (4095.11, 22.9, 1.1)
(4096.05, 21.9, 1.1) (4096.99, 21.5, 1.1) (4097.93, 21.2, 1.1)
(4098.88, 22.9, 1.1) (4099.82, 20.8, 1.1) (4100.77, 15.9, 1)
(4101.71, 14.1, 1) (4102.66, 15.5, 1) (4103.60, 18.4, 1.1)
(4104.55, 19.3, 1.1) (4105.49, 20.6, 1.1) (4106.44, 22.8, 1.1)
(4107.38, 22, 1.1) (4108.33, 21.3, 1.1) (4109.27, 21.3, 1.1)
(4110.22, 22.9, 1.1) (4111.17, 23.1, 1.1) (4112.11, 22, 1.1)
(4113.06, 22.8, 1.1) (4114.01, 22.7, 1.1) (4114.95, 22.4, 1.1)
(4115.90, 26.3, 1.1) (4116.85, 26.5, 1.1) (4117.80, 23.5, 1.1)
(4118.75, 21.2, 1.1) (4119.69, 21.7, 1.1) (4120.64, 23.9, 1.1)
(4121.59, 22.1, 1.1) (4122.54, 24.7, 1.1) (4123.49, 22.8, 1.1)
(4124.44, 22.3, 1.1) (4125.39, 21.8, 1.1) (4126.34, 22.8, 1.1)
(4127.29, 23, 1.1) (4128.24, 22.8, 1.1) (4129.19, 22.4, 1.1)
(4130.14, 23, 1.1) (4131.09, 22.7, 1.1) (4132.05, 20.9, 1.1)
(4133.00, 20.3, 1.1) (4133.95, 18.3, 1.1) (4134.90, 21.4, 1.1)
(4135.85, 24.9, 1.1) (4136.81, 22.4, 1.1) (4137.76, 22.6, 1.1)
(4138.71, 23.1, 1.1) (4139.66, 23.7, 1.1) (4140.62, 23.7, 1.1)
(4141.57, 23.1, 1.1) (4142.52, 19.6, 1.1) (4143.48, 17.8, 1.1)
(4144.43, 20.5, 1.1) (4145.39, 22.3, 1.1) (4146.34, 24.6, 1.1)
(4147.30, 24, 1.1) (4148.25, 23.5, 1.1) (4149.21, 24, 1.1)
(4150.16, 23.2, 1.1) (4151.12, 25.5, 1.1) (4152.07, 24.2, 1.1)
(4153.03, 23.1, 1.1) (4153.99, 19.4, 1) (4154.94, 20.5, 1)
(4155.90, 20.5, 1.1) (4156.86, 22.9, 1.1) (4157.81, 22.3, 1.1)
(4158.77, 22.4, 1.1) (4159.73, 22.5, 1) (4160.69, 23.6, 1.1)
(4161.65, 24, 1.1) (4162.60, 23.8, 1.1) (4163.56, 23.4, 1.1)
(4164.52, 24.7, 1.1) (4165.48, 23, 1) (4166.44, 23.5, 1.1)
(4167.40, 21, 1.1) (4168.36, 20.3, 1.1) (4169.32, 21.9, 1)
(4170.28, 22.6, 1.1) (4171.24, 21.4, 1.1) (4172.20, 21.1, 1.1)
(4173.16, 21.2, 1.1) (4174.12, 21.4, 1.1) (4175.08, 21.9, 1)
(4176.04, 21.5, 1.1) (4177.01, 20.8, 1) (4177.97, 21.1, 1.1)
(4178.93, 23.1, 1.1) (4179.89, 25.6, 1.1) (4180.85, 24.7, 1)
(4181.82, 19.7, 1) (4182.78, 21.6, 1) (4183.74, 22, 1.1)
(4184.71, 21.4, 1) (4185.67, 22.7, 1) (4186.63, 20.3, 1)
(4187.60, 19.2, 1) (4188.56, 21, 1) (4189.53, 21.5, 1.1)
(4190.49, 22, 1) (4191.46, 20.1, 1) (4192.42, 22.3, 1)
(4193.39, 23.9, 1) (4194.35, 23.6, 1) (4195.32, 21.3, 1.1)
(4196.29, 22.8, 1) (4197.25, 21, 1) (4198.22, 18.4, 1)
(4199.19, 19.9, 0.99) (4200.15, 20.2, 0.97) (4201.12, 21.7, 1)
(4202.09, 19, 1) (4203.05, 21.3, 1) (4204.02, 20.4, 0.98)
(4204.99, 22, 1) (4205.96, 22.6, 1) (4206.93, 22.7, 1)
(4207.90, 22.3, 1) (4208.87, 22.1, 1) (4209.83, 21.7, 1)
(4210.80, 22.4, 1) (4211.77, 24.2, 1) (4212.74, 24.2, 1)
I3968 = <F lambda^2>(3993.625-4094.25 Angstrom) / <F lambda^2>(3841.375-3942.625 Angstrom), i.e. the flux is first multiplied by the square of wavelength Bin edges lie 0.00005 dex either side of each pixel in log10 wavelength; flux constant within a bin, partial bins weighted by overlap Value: 1.6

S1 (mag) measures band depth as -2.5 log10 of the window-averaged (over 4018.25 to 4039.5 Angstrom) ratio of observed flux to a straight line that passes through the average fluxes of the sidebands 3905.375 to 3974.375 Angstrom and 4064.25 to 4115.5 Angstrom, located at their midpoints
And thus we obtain -0.209 mag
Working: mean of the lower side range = 12.8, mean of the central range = 21.8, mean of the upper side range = 21.5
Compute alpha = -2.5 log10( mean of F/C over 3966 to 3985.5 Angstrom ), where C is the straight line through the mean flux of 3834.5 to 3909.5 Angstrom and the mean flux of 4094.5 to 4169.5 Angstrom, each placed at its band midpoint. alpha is 0.31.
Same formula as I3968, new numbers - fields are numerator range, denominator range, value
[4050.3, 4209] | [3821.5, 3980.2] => 1.79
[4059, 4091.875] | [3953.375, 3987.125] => 1.62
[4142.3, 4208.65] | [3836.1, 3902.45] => 1.70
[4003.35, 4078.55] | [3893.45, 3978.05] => 1.67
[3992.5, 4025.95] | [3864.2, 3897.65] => 1.46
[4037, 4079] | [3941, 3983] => 1.59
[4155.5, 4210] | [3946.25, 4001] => 1.50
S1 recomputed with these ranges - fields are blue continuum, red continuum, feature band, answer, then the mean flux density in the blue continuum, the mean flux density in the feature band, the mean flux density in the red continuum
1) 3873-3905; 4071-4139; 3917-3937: 0.489 mag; 15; 10.3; 21.9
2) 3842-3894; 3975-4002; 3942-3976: 0.386 mag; 15.5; 13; 19.6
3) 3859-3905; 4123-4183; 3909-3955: 0.243 mag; 15.3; 13.2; 22.3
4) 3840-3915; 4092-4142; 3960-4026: 0.066 mag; 15.8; 17.8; 22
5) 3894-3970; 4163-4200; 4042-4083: -0.176 mag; 13.4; 20.9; 21.8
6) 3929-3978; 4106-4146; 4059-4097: -0.129 mag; 11.5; 21.9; 22.4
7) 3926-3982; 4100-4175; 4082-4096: -0.187 mag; 12.1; 23.1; 22.1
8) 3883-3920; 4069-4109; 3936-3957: 0.217 mag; 15.9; 14.1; 21.4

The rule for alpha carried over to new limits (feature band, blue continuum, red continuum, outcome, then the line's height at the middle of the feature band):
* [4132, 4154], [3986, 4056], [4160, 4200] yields -0.03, 21.7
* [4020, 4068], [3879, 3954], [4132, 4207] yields -0.18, 18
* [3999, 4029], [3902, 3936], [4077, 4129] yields -0.19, 17.9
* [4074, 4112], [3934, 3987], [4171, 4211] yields -0.18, 18.1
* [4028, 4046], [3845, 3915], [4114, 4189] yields -0.07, 19.7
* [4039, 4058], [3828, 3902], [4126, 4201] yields -0.10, 19.1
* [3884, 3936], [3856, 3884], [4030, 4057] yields 0.20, 16.8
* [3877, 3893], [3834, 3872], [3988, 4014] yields 0.16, 16.1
